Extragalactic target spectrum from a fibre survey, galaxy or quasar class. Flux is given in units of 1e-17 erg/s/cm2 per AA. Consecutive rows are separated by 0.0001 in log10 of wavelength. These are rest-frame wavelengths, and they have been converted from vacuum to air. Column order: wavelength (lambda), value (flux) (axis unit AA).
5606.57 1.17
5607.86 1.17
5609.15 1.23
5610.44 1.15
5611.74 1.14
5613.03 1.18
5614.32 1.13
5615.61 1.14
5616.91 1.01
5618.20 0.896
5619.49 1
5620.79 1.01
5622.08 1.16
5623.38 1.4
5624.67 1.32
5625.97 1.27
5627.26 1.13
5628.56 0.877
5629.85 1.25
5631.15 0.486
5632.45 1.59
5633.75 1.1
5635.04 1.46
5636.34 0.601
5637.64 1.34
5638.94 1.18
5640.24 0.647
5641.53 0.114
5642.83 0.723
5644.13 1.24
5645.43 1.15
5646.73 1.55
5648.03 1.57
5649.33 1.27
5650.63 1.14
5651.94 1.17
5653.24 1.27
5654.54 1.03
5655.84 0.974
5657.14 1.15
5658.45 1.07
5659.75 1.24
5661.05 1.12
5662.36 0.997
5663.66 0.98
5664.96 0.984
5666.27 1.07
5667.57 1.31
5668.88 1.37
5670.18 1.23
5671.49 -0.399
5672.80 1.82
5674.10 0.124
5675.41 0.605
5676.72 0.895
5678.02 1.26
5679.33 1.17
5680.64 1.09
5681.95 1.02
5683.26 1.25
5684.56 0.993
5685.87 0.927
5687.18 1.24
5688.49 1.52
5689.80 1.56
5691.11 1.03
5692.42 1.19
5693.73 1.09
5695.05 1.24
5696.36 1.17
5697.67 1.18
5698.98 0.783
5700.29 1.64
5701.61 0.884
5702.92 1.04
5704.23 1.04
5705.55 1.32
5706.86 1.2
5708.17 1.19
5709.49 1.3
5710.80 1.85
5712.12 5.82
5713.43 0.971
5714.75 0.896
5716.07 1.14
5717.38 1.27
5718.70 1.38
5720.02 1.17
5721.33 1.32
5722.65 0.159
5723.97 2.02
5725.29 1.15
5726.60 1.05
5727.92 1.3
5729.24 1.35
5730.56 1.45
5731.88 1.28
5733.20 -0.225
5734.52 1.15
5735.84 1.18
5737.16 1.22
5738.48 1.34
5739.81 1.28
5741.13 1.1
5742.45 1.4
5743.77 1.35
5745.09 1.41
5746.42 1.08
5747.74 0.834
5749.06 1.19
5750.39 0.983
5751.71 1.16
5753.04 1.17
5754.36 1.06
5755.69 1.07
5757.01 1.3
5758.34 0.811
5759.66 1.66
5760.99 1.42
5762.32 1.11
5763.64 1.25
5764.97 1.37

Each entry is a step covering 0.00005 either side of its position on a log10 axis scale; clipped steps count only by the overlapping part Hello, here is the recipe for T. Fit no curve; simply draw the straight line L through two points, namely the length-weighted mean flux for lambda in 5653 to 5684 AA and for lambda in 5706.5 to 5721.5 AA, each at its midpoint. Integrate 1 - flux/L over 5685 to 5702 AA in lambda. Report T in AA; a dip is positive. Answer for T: 2.1 AA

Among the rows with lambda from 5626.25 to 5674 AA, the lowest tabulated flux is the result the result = -0.399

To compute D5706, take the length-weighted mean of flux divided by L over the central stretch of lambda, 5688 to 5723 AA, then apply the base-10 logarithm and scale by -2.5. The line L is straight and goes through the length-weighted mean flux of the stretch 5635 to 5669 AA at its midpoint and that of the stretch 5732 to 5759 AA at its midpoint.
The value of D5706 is -0.23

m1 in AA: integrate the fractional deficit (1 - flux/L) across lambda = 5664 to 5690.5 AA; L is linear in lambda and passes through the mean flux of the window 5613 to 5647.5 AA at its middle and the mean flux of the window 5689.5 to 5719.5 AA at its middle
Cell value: 4.73 AA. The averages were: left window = 1.07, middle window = 1.05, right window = 1.4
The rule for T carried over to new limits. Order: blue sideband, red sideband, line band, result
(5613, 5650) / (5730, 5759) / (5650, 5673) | 0.6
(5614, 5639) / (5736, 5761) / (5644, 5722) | -4.3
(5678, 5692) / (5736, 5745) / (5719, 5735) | 2.0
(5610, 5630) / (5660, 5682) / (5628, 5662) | -1.1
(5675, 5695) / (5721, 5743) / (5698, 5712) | -3.2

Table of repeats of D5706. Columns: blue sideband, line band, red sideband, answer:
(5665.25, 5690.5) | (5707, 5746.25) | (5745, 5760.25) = -0.22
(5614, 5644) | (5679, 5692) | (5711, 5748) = 0.02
